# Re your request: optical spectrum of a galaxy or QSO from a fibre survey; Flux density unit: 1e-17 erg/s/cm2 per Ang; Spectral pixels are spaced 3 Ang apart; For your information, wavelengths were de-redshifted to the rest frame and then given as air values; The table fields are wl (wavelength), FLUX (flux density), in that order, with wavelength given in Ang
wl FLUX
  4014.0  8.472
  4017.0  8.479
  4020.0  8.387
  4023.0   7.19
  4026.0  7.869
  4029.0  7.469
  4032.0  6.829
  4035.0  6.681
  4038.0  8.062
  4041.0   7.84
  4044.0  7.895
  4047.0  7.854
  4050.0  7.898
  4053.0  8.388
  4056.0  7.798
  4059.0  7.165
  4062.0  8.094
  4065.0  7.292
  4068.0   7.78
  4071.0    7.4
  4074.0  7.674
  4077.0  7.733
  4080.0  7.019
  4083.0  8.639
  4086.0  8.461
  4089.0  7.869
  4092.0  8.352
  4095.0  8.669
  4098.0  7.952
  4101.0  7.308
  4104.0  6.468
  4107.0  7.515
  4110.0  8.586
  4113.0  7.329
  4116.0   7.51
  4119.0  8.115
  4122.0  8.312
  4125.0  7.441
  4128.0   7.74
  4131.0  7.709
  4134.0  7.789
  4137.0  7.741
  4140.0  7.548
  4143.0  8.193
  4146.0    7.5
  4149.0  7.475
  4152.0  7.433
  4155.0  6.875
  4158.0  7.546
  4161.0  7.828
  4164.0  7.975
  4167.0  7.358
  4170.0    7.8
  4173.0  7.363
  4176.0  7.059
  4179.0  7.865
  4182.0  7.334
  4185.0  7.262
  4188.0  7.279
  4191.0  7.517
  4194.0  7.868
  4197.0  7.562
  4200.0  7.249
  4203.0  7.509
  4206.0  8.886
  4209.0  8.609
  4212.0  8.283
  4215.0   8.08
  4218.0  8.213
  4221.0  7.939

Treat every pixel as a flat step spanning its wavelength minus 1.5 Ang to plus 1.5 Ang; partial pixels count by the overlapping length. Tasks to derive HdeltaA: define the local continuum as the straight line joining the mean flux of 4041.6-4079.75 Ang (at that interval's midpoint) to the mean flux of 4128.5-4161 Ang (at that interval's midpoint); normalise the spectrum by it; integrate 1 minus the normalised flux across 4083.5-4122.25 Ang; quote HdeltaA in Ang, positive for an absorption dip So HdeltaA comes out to -1.1 Ang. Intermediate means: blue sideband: 7.73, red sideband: 7.6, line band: 7.89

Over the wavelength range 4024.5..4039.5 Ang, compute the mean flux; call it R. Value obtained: 7.38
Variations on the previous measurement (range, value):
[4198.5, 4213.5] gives 8.11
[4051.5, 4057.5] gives 8.09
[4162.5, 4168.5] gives 7.67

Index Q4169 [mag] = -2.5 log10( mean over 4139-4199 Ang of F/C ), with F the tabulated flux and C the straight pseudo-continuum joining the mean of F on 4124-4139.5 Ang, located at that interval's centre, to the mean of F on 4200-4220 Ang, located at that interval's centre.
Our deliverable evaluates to 0.05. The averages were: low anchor 7.68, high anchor 8.18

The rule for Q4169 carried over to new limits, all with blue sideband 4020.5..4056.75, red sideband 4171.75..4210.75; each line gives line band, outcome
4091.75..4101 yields -0.07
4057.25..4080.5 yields 0.02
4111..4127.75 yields -0.02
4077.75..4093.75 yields -0.06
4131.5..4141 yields -0.01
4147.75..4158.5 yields 0.05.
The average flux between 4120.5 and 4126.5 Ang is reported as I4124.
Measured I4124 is 7.88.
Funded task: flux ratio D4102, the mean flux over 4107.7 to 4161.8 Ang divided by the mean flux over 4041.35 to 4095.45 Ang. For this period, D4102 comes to 0.98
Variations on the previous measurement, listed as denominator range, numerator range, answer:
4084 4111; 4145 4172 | 0.95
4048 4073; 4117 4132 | 1.02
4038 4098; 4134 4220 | 0.97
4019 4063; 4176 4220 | 1.02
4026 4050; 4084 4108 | 1.04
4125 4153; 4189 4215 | 1.03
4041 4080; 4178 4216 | 1.01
